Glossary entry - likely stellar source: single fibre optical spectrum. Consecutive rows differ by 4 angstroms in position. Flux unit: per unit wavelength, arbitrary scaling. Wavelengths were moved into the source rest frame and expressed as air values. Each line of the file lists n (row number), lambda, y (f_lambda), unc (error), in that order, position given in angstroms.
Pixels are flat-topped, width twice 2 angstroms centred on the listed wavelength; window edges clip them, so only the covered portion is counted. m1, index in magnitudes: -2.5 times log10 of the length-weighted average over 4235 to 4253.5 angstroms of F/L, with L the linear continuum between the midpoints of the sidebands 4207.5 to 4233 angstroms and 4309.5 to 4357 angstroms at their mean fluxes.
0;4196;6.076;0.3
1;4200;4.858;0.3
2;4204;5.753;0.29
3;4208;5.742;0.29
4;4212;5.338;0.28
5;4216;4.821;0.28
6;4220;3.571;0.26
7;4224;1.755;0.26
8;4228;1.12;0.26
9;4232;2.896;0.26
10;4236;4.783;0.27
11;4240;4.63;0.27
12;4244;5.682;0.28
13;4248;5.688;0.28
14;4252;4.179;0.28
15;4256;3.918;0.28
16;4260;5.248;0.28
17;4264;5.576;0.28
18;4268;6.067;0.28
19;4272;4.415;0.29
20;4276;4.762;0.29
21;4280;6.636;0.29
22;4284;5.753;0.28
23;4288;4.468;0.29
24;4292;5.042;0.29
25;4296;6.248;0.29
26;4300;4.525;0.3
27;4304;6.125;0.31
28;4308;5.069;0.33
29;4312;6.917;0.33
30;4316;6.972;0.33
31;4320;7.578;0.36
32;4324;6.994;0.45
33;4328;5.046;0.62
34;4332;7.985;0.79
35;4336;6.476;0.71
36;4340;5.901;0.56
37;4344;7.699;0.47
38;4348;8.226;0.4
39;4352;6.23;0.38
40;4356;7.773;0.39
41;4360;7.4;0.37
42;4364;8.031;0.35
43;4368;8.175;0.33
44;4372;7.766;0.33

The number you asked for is -0.19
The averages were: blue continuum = 3.51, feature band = 5.03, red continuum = 6.95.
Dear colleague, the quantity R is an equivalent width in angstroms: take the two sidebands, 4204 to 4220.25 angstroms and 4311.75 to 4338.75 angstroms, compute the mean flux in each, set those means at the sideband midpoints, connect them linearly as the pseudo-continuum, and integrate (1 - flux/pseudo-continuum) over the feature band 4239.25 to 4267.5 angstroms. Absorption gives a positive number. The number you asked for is 3.3 angstroms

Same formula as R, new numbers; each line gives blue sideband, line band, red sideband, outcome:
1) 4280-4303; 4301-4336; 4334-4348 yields -1.7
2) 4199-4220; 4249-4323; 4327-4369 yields 8.9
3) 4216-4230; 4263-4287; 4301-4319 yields -3.8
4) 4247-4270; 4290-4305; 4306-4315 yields 1.0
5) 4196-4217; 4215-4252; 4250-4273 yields 9.1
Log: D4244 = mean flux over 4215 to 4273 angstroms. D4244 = 4.28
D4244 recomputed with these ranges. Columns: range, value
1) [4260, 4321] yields 5.7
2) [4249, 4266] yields 4.79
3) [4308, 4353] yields 6.84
